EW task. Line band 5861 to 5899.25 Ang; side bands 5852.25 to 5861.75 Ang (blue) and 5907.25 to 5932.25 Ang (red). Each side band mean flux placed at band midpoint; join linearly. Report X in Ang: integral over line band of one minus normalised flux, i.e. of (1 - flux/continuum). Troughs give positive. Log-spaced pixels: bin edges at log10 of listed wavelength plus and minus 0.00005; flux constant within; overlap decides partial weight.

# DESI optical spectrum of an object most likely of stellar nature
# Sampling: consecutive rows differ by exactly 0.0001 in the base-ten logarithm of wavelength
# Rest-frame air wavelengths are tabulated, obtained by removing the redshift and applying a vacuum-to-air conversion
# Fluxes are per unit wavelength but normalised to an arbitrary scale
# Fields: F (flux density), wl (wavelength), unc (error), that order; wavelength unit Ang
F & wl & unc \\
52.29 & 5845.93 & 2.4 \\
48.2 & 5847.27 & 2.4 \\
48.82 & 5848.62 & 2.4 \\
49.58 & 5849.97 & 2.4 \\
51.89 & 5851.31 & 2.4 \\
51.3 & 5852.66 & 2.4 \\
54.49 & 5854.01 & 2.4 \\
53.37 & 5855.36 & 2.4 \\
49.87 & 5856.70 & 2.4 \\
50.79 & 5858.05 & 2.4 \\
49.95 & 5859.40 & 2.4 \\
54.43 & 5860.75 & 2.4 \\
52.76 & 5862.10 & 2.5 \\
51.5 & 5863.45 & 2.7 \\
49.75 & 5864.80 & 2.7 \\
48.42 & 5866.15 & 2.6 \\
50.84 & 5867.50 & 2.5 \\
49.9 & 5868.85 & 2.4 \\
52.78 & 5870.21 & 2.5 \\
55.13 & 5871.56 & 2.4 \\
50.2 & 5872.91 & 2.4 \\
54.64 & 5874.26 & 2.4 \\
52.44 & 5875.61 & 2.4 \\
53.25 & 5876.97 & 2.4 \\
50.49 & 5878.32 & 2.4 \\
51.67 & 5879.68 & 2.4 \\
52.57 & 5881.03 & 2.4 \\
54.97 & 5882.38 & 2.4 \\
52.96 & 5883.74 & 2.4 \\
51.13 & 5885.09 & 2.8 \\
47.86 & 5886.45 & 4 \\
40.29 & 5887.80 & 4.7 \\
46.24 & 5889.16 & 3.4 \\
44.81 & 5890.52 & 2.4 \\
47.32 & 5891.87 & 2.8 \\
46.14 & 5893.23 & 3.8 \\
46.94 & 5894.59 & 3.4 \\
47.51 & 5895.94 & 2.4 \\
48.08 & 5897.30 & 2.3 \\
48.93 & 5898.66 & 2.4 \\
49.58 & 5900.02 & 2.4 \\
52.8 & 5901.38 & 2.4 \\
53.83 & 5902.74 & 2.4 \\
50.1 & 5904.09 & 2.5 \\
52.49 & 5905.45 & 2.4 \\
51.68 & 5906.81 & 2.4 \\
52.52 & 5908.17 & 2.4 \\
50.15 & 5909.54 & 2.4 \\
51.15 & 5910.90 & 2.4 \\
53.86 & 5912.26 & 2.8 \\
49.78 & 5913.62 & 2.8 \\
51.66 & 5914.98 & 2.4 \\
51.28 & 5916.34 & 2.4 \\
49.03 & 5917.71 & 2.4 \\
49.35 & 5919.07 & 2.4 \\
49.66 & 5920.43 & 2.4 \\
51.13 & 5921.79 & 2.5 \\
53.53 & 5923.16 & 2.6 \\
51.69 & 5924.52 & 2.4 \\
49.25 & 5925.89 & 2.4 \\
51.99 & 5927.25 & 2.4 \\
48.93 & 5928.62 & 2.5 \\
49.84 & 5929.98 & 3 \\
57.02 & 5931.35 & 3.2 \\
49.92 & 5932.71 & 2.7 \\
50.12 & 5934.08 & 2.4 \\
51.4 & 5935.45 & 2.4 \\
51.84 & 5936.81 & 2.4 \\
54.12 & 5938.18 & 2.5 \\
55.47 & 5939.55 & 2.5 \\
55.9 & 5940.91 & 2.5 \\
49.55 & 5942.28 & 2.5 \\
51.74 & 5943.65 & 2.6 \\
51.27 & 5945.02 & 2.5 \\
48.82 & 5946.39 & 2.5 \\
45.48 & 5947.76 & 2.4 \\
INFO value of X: 1.3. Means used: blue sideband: 52.1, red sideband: 51.2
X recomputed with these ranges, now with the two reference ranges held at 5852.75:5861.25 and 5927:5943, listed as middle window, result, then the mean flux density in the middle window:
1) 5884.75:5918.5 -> 1.8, 49.4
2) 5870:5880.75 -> -0.1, 52.6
